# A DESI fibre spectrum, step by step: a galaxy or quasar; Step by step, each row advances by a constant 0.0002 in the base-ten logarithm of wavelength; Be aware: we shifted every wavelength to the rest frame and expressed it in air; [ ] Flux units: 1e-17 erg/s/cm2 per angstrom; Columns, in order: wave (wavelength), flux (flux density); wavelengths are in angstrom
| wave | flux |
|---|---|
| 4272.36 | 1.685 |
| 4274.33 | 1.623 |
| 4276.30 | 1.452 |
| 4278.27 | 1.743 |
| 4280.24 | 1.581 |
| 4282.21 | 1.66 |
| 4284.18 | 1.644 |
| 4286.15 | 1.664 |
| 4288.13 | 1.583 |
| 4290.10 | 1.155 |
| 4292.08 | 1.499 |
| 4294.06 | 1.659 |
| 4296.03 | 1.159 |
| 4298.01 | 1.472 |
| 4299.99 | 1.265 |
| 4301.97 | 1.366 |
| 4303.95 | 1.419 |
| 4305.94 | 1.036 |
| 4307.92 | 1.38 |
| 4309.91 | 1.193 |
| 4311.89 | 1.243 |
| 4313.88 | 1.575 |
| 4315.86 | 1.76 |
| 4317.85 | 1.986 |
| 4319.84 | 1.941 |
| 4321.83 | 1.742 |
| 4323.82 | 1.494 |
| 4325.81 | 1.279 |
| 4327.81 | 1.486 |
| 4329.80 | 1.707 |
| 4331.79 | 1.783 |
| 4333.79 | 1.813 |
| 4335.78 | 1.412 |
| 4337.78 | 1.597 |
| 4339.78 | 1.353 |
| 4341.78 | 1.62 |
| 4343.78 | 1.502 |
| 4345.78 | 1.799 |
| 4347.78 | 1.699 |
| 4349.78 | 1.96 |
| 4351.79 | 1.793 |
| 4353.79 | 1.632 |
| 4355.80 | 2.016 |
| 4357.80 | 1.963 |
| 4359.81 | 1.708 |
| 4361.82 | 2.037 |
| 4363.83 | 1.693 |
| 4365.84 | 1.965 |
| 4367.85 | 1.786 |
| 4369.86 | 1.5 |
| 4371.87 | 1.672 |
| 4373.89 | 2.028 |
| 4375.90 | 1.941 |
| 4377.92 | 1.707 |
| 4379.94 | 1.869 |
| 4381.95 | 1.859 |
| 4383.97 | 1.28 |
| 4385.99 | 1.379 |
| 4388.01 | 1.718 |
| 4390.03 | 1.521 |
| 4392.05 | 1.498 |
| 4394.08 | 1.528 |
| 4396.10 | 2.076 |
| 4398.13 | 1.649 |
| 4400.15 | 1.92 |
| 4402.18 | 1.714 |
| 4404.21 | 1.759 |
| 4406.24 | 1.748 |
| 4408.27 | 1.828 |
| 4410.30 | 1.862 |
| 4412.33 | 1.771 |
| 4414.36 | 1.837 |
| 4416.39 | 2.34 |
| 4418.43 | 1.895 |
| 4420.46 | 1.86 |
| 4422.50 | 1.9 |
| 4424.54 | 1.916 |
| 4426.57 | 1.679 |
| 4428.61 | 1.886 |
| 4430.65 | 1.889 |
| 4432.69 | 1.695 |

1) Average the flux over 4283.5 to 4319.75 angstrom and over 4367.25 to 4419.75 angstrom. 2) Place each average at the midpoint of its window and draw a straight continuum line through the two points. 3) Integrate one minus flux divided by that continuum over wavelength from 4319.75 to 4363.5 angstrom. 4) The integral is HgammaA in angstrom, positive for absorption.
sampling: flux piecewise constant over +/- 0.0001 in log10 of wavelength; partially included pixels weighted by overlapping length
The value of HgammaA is -2.8 angstrom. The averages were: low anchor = 1.46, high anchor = 1.76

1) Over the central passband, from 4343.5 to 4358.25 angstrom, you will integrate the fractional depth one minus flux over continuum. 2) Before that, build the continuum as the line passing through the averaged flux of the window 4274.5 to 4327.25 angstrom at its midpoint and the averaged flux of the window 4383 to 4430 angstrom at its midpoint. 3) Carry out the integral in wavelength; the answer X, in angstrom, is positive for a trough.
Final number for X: -1.6 angstrom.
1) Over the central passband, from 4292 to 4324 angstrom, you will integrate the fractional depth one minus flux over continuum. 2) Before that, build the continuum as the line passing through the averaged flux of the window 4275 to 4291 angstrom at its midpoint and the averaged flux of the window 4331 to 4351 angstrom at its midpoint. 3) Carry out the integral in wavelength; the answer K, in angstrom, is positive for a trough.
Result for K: 2.45 angstrom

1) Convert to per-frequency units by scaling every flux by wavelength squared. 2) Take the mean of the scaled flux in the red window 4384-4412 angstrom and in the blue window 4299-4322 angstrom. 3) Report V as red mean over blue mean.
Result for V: 1.19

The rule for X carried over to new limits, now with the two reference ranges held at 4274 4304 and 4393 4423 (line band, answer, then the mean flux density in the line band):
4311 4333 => -0.6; 1.64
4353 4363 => -1.0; 1.87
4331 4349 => 0.3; 1.62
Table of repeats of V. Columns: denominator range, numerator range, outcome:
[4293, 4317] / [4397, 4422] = 1.41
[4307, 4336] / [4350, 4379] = 1.17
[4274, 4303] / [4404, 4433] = 1.32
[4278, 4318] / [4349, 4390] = 1.25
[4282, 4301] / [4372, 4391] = 1.21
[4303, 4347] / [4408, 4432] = 1.27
